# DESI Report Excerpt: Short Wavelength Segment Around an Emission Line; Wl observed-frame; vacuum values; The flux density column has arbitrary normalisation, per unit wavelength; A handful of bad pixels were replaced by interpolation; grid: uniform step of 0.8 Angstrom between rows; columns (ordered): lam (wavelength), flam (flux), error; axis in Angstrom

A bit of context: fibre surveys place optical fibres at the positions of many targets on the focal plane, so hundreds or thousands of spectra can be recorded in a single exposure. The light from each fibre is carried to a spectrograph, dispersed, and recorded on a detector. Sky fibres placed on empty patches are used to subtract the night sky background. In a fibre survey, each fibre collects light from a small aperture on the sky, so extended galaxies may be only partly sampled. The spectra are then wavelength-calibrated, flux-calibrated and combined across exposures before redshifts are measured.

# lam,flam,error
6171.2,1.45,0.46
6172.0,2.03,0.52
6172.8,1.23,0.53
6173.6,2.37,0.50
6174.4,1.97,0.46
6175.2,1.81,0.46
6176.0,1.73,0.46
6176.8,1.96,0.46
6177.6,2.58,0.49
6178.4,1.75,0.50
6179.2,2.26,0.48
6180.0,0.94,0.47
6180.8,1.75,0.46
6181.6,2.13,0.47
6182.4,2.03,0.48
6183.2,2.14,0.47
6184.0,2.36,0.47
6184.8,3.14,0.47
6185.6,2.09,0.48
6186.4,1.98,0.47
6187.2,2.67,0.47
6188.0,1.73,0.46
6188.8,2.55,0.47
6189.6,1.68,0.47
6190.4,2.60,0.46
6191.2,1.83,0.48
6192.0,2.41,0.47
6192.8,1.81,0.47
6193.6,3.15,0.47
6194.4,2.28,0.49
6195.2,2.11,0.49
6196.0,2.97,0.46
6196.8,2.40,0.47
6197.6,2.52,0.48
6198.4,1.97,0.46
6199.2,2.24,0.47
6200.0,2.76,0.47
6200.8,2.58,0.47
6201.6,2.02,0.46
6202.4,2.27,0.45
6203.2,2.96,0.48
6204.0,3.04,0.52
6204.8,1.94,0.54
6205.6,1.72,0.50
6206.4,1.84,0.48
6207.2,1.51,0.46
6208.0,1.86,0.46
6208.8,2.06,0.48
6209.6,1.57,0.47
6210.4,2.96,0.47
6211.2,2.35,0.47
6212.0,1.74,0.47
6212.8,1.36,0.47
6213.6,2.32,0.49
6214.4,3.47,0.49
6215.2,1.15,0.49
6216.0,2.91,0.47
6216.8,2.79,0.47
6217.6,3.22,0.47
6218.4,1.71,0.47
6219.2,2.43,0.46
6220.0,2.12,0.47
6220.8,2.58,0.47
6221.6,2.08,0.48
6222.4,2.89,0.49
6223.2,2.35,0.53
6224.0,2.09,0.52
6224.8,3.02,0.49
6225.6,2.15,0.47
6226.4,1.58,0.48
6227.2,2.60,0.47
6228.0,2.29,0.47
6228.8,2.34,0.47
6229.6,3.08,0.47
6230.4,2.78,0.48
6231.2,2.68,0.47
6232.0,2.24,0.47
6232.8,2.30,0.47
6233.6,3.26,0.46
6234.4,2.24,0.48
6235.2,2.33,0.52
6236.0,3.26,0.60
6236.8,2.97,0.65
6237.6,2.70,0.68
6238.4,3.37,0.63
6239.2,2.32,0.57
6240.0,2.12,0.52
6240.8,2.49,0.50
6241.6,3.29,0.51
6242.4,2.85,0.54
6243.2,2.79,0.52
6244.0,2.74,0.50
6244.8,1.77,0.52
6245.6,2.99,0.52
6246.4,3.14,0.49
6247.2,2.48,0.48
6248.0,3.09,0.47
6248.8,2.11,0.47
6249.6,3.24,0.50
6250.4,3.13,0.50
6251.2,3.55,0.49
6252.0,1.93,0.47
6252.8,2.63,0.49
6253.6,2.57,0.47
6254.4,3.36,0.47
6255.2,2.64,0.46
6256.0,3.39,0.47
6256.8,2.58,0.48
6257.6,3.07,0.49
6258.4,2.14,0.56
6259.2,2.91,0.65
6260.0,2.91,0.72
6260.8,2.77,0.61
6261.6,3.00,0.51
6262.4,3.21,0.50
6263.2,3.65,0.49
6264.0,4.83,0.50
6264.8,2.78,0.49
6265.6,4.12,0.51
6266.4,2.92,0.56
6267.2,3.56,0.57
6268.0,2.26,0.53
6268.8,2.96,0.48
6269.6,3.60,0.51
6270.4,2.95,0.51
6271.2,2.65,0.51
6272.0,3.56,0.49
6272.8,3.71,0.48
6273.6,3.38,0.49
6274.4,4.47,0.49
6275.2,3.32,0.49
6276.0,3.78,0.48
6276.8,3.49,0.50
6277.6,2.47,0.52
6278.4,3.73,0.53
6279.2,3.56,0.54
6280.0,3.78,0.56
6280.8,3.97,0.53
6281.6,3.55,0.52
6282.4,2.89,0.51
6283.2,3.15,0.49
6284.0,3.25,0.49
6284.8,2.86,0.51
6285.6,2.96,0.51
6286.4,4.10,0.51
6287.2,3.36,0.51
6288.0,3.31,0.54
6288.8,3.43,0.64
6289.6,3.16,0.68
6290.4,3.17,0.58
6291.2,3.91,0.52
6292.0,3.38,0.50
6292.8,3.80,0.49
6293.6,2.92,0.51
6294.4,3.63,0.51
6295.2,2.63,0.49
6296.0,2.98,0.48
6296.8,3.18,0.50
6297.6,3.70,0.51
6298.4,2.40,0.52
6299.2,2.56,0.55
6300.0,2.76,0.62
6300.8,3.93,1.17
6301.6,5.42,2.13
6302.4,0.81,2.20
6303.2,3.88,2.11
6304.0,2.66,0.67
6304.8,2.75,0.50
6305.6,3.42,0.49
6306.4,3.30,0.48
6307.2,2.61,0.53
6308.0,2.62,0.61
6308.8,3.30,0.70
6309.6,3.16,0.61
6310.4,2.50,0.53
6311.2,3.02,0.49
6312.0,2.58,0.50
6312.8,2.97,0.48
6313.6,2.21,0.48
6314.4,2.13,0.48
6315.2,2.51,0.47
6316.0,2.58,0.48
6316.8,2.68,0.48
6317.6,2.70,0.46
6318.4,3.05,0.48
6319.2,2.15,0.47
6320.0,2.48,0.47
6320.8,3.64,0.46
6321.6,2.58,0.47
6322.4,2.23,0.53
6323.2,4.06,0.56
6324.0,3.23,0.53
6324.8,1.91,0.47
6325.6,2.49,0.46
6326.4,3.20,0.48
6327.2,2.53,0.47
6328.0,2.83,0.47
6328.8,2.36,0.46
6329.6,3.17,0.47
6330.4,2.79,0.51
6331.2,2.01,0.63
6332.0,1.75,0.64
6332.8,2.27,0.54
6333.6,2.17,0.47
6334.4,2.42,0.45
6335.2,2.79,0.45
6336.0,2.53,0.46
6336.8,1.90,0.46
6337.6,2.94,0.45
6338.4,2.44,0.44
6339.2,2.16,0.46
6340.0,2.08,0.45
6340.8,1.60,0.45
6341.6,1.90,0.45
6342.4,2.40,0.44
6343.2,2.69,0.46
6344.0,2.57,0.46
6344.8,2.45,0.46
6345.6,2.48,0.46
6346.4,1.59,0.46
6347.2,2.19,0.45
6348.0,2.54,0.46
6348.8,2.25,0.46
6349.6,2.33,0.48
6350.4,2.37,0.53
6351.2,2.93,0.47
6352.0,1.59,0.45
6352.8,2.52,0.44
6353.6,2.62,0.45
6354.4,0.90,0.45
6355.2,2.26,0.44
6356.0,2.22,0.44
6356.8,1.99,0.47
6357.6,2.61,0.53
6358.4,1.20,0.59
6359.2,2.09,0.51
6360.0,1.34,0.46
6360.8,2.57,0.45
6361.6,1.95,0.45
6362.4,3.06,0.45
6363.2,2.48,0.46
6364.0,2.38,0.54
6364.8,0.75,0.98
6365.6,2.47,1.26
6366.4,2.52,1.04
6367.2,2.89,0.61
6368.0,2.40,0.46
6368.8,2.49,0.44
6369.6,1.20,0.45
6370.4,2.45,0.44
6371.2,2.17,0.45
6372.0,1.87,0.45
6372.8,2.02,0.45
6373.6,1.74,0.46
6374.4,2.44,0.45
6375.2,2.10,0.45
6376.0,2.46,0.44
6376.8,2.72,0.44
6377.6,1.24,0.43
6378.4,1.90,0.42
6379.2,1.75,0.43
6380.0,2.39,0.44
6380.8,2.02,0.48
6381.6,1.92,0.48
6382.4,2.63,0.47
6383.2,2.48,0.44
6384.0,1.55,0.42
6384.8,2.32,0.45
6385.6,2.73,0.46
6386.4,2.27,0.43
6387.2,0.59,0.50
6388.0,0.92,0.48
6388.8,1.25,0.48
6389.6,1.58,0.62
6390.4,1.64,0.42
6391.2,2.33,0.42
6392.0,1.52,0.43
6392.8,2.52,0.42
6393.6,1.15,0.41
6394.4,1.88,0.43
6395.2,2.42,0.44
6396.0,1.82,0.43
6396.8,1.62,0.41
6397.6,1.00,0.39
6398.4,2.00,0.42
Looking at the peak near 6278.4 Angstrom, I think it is Mg II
